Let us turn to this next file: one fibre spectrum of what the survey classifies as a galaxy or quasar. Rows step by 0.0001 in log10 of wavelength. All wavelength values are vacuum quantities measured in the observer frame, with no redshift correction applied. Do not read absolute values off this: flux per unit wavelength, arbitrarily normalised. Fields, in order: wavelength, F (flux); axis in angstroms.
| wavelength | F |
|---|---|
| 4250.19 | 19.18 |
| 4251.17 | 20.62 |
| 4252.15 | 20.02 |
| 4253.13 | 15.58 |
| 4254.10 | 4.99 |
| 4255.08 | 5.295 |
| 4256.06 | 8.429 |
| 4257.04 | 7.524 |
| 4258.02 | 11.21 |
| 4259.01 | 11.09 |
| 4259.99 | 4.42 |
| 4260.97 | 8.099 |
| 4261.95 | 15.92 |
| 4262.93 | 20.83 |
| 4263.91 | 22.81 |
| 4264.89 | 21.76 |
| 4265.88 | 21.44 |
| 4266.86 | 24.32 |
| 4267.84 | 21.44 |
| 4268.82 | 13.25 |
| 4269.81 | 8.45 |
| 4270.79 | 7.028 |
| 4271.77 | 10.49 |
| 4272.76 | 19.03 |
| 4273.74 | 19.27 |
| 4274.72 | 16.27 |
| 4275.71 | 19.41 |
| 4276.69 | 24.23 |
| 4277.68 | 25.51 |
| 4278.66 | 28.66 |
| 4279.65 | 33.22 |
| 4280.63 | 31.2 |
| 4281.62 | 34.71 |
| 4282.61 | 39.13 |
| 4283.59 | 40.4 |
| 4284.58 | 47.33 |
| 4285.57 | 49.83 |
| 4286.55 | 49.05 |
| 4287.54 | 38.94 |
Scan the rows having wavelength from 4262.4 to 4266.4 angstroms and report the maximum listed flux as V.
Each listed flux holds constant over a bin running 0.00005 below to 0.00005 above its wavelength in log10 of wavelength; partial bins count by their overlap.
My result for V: 22.81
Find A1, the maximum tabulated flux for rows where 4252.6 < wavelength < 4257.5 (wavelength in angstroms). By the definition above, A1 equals 15.58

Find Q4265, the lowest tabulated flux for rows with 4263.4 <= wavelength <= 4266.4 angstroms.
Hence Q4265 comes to 21.44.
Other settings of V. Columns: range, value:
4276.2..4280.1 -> 33.22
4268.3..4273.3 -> 19.03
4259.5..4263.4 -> 20.83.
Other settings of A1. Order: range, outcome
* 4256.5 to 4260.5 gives 11.21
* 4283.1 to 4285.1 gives 47.33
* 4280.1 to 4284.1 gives 40.4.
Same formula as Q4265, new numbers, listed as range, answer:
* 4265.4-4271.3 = 7.028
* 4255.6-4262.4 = 4.42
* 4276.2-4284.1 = 24.23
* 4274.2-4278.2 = 16.27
